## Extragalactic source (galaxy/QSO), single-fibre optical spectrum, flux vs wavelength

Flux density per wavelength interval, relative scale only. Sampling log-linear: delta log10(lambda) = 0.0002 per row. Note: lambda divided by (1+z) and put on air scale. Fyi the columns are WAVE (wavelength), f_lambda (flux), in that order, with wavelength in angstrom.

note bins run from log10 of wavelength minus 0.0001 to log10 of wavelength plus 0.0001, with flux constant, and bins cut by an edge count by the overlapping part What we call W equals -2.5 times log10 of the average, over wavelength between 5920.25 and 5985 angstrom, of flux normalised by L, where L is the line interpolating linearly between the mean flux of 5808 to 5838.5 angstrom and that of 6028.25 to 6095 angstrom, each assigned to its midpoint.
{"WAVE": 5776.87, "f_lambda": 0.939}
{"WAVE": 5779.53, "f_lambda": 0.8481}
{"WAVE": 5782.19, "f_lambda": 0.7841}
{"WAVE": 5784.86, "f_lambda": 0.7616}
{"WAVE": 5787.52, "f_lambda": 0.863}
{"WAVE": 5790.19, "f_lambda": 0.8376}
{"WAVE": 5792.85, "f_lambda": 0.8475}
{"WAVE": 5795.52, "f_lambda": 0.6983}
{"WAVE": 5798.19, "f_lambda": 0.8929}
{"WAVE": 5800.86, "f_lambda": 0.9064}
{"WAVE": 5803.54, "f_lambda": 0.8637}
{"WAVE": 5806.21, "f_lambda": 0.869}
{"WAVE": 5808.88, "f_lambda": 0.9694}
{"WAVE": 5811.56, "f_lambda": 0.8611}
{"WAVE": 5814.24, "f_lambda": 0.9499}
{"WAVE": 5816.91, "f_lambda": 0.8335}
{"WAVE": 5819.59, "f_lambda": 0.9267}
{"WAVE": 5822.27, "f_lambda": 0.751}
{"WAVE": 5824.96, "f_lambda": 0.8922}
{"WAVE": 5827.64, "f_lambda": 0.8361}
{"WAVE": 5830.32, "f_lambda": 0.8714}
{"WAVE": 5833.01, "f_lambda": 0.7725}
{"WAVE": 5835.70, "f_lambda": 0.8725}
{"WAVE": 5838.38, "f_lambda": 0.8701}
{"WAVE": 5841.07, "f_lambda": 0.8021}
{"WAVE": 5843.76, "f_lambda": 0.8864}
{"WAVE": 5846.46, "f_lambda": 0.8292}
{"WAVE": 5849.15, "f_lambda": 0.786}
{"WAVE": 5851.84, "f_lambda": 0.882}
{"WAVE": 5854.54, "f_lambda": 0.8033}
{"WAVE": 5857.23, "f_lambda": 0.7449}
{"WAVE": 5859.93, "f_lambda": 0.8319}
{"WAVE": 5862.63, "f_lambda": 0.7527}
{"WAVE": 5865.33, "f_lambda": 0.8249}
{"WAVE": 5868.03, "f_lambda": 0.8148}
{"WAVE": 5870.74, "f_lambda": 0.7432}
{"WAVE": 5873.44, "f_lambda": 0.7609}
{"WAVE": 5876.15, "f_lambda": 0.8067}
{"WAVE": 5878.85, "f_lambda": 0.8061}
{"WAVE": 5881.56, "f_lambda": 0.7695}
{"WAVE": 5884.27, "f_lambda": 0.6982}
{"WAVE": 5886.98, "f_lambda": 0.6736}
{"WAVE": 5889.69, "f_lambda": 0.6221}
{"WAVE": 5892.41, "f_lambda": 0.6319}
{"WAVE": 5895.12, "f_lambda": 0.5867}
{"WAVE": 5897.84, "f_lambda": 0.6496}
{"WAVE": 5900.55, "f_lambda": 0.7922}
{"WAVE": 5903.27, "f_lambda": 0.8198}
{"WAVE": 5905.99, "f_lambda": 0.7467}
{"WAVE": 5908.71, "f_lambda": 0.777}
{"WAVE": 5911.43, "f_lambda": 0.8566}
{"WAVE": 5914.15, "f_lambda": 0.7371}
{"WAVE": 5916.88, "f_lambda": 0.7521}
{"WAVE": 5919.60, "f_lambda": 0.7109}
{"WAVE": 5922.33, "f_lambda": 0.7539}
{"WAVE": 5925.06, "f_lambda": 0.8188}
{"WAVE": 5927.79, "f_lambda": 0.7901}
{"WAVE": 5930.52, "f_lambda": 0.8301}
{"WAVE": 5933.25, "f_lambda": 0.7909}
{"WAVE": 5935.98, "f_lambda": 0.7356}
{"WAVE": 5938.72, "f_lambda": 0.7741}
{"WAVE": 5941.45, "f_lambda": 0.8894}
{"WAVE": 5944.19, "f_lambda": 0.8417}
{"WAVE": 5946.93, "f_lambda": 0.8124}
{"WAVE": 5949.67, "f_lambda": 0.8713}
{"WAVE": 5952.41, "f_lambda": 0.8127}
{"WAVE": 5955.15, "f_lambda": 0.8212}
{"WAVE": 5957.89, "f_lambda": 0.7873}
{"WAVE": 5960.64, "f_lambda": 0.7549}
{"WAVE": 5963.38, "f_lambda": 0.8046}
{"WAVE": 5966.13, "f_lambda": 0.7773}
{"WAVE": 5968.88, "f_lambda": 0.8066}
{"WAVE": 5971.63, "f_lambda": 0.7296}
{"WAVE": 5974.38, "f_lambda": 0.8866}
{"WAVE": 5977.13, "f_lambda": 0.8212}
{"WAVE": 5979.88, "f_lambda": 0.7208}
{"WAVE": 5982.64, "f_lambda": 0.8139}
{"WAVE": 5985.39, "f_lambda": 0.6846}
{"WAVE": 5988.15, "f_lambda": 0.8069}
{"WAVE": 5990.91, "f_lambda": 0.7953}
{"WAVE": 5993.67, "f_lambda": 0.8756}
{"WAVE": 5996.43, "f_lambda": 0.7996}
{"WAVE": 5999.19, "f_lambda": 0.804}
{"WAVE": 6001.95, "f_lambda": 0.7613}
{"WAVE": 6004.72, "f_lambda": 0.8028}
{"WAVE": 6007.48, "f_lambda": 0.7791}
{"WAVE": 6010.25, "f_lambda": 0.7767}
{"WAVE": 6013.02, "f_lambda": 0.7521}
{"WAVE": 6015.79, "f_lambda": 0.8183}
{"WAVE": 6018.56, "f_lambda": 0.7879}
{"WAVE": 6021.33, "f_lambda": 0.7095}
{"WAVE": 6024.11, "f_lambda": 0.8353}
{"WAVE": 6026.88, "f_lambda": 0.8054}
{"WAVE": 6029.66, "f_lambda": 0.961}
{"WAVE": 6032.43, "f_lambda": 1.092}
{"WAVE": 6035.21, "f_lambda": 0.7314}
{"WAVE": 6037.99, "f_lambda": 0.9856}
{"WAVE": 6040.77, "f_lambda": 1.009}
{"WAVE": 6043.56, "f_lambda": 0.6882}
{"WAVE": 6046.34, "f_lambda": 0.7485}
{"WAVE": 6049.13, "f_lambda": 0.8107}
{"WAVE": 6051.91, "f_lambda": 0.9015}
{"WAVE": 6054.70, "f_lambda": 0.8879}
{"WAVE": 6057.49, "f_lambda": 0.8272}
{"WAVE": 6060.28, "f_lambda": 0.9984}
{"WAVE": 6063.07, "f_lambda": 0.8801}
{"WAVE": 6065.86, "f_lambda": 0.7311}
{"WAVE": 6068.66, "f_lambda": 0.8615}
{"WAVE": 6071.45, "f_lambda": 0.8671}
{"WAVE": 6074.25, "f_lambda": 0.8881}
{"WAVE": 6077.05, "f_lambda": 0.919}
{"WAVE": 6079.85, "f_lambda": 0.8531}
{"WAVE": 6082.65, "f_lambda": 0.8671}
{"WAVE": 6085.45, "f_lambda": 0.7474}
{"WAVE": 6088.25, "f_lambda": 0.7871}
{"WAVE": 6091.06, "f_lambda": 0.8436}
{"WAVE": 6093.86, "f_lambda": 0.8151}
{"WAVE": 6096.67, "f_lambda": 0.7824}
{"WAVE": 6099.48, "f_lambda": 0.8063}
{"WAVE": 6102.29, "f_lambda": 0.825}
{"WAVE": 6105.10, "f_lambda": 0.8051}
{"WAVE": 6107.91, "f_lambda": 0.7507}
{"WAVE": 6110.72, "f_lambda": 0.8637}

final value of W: 0.08 mag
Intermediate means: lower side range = 0.866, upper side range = 0.863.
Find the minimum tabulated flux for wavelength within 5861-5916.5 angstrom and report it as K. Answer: 0.5867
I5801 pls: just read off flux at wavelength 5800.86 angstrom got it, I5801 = 0.9064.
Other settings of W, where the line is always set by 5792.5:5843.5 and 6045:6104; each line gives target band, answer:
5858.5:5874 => 0.09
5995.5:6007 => 0.07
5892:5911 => 0.17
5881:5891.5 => 0.24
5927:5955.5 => 0.04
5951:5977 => 0.06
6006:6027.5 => 0.08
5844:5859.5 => 0.05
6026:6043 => -0.10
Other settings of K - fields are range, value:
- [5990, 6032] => 0.7095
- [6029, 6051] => 0.6882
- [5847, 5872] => 0.7432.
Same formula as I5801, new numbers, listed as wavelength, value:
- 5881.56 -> 0.7695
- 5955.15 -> 0.8212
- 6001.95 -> 0.7613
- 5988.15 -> 0.8069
